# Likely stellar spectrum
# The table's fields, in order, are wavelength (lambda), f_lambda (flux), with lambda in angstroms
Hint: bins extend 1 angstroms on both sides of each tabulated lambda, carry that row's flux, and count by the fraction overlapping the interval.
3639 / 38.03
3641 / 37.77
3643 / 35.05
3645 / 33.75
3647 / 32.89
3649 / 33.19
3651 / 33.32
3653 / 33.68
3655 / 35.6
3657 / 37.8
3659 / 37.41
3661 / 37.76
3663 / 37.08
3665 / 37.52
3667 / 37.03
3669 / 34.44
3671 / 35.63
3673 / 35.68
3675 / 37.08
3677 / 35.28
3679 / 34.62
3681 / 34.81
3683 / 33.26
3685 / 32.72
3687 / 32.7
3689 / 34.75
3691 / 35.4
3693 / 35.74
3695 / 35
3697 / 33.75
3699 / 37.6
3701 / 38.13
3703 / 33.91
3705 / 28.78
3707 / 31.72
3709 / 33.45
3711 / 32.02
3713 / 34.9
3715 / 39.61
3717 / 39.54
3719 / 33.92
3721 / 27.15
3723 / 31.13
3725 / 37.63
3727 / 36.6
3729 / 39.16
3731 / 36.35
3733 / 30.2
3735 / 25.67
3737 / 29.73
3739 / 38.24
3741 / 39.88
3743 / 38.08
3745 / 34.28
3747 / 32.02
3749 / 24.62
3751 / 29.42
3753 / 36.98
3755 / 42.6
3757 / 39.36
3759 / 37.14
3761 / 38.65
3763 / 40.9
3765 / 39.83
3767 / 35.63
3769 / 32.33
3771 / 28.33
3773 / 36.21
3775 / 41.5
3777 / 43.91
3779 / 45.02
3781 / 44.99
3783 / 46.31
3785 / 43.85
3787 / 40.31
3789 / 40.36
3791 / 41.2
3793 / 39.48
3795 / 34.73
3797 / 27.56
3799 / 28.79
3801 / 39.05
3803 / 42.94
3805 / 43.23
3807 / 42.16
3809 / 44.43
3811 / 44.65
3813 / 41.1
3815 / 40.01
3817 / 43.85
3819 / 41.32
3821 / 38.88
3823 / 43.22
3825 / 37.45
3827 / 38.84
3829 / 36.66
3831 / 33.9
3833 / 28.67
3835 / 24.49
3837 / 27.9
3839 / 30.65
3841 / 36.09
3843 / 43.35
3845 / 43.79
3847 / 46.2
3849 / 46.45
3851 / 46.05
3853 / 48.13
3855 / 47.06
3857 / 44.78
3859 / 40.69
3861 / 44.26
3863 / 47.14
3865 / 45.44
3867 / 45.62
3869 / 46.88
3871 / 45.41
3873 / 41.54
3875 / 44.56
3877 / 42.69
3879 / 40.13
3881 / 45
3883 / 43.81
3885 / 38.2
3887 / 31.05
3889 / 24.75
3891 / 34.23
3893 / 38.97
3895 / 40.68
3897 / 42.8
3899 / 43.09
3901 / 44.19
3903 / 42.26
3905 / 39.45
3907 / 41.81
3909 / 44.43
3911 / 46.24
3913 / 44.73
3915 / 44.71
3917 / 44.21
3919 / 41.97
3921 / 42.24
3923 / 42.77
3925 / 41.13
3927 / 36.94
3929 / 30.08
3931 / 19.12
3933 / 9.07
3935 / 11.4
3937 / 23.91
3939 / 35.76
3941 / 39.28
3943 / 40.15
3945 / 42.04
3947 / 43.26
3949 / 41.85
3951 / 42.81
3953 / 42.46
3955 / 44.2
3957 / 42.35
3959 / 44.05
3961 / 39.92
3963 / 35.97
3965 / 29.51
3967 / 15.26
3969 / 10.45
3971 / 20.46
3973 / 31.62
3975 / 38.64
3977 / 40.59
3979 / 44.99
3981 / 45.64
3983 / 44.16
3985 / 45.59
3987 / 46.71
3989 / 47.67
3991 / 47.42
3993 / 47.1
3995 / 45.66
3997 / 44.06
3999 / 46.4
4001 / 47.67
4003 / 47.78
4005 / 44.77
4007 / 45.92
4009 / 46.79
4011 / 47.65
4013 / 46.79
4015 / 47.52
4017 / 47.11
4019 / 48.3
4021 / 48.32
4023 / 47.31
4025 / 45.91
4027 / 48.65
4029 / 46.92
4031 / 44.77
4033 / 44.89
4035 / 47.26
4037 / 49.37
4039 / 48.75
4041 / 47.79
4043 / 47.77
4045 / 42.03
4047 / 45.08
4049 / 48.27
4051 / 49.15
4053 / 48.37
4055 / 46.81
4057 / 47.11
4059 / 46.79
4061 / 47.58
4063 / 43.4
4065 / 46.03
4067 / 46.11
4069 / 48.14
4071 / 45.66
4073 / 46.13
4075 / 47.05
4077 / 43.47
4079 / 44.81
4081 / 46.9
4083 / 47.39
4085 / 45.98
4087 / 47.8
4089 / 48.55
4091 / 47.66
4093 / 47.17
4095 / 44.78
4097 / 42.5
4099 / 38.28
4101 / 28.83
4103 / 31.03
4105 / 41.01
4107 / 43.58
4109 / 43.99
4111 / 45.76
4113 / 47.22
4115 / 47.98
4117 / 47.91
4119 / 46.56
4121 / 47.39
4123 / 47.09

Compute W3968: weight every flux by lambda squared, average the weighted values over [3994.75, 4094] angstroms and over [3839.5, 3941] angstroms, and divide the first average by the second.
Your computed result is 1.27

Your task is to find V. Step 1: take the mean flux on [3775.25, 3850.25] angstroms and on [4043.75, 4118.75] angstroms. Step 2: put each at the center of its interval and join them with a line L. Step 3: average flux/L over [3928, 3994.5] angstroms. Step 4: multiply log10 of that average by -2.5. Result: 0.18 mag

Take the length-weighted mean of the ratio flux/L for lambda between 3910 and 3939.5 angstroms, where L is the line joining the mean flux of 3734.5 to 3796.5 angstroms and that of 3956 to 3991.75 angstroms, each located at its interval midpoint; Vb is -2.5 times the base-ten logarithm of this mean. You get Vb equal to 0.09 mag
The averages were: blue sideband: 37.5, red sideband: 37.2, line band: 34.3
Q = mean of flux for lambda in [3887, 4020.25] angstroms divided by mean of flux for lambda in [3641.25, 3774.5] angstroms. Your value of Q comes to 1.1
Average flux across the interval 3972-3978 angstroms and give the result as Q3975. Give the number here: 37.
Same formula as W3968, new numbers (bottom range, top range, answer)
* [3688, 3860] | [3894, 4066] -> 1.24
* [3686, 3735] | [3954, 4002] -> 1.32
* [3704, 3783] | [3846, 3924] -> 1.29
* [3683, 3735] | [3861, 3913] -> 1.34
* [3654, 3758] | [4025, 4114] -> 1.57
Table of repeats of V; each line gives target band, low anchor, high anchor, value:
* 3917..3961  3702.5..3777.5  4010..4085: 0.17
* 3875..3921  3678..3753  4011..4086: 0.00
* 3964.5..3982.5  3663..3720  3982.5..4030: 0.41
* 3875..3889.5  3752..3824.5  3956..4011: 0.03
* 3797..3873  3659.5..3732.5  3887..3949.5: -0.12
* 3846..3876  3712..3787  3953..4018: -0.17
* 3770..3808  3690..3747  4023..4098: -0.07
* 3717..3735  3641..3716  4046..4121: 0.07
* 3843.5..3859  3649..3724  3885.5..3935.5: -0.24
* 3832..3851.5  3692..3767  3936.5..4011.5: 0.01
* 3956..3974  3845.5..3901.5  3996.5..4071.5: 0.44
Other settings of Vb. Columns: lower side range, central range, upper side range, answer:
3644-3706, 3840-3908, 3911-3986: -0.18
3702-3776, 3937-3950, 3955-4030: 0.05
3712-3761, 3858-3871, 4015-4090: -0.14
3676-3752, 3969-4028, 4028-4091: 0.01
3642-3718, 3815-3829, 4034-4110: -0.04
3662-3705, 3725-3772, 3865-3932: 0.05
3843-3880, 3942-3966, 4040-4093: 0.12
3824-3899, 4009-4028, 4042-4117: -0.09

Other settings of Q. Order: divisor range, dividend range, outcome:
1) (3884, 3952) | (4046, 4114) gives 1.20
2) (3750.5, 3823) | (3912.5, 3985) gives 0.91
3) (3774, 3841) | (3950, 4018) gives 1.07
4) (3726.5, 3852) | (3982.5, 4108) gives 1.21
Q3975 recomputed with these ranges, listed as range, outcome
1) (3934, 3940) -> 23.7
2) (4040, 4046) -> 45.9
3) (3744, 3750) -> 30.3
